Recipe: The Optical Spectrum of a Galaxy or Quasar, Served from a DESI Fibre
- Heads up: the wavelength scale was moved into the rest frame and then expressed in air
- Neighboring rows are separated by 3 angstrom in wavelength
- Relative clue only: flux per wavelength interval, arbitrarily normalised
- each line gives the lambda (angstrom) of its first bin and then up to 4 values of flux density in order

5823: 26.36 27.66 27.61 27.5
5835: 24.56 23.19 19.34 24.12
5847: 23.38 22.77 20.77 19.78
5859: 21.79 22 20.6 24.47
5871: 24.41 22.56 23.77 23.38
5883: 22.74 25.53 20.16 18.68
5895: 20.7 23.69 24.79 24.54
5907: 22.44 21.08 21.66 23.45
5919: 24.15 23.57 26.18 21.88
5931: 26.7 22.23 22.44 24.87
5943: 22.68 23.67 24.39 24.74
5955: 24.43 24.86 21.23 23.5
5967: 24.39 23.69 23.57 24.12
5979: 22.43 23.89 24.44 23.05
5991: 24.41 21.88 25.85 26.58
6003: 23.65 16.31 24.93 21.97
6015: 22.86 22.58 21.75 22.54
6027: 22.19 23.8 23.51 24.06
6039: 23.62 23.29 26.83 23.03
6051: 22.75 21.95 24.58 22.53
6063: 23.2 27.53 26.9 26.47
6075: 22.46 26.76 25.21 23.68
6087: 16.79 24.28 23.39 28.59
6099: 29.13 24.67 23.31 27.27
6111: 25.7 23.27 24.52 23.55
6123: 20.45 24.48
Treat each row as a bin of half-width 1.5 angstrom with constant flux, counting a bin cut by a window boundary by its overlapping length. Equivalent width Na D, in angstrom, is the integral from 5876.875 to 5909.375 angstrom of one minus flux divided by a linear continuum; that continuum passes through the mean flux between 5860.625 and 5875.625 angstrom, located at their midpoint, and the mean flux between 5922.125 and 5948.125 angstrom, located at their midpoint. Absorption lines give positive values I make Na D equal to 0.7 angstrom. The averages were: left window 22.8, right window 23.8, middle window 22.7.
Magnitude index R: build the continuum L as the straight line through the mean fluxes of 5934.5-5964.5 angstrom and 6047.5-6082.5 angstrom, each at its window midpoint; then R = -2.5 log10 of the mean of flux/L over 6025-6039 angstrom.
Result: 0.039 mag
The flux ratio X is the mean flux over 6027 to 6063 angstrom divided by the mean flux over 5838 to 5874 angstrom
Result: 1.06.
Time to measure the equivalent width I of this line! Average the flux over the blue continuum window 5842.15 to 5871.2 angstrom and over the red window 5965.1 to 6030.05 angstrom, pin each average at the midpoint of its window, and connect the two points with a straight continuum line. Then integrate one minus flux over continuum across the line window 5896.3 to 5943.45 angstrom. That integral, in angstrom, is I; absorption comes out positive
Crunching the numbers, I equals -1.72 angstrom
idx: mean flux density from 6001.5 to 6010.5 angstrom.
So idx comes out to 21.6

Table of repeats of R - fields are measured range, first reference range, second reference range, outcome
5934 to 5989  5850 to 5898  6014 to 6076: -0.03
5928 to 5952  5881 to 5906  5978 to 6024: -0.04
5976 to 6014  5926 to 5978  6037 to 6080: 0.03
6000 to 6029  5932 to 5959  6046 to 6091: 0.07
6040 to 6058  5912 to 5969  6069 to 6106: 0.03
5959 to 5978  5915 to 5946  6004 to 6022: -0.03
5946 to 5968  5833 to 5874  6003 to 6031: -0.08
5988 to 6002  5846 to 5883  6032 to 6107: -0.04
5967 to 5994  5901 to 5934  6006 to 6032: -0.04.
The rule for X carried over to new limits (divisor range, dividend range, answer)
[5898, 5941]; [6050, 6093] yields 1.02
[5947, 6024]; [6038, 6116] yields 1.05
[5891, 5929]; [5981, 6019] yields 1.02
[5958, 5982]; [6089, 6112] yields 1.10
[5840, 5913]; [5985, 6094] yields 1.05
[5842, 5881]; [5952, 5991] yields 1.05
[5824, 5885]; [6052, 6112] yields 1.06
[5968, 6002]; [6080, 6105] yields 1.02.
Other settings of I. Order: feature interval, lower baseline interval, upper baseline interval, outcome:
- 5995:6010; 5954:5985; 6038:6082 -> 0.36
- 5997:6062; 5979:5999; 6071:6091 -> 1.56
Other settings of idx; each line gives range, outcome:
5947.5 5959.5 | 24.6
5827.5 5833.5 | 27.6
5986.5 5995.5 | 23.1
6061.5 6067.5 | 25.4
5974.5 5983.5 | 23.5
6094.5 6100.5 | 28.9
